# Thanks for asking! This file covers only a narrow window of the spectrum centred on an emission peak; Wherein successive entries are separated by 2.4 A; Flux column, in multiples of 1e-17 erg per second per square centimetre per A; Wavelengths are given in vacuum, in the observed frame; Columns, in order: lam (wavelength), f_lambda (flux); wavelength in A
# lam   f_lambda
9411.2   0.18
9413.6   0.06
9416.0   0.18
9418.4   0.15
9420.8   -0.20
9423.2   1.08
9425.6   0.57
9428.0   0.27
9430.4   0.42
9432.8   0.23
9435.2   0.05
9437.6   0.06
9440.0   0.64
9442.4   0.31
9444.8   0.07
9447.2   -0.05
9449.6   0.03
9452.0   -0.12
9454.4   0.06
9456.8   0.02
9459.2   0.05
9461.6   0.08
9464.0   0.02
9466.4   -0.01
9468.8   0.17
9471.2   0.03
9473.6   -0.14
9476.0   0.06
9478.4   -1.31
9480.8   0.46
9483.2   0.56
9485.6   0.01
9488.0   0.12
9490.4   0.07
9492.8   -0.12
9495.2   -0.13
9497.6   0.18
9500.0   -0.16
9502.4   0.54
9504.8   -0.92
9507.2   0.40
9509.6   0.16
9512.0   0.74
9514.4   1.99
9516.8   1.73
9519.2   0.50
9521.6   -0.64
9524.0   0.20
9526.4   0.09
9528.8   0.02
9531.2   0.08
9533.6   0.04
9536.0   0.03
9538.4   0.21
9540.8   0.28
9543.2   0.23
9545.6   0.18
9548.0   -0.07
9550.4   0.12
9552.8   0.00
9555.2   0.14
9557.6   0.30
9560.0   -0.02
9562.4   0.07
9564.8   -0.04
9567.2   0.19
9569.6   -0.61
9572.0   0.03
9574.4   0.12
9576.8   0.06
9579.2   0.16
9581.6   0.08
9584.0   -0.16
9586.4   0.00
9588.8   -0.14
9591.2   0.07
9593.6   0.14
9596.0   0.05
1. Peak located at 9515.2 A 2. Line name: [O III]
